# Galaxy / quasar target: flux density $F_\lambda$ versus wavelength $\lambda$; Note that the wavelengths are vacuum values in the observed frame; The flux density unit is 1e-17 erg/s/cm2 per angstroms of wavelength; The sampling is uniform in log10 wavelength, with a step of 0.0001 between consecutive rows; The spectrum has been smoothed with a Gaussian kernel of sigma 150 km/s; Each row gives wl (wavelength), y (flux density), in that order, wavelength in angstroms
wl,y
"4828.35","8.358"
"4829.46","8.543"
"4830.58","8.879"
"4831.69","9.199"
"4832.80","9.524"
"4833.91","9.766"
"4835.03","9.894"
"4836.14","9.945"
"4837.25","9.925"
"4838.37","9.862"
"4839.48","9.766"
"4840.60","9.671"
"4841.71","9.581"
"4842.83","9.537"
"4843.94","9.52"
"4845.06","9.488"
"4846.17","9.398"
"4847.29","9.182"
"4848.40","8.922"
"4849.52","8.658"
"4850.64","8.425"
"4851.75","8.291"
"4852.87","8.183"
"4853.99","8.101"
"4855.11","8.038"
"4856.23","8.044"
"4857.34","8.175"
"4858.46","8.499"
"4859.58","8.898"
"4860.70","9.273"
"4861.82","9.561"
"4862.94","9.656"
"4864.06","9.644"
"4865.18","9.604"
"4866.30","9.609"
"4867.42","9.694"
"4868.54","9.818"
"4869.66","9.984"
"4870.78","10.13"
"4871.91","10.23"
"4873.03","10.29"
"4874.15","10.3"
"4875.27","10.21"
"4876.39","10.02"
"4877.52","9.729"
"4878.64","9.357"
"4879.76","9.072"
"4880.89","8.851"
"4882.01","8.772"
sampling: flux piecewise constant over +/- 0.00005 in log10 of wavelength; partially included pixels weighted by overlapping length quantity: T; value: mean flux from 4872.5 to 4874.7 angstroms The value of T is 10.3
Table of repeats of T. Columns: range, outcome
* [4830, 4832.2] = 9.01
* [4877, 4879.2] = 9.56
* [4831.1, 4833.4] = 9.39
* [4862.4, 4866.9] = 9.63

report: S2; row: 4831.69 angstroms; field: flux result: 9.199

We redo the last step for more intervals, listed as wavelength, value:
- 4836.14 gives 9.945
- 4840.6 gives 9.671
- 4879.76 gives 9.072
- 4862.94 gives 9.656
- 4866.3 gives 9.609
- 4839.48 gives 9.766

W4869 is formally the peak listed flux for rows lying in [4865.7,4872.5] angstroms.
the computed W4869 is 10.23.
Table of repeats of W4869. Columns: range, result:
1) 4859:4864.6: 9.656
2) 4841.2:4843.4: 9.581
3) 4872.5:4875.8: 10.3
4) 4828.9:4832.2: 9.199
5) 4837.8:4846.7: 9.862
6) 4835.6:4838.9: 9.945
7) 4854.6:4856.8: 8.044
